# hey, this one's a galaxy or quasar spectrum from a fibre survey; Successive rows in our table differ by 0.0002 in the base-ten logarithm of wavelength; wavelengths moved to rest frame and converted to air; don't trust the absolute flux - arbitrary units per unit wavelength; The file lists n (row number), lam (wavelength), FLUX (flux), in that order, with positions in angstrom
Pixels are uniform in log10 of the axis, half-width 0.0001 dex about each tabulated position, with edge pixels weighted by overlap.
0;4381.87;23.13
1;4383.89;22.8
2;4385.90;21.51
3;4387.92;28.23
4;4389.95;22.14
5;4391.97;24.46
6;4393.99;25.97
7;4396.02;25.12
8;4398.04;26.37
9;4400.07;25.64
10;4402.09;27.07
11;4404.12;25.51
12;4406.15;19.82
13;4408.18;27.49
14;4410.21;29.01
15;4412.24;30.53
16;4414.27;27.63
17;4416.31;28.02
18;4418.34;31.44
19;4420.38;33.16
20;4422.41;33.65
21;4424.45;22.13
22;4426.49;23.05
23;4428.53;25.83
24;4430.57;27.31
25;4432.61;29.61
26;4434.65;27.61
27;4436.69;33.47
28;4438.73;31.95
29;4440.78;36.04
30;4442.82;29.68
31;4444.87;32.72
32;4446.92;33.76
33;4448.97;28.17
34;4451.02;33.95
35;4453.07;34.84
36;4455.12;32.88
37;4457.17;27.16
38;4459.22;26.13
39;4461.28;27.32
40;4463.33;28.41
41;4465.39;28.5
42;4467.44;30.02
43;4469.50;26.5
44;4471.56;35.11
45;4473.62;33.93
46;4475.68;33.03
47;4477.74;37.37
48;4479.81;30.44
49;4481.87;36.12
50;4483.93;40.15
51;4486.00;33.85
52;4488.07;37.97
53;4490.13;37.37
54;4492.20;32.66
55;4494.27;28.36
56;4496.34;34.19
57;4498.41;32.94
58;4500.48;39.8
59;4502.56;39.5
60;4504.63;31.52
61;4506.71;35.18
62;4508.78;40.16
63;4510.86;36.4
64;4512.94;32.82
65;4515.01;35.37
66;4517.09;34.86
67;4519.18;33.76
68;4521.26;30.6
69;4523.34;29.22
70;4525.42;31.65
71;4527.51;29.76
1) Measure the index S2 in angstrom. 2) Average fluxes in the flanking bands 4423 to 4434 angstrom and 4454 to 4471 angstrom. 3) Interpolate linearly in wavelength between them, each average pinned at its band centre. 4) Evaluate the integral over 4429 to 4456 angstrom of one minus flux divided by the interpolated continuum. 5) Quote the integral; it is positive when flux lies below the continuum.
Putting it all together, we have -4.5 angstrom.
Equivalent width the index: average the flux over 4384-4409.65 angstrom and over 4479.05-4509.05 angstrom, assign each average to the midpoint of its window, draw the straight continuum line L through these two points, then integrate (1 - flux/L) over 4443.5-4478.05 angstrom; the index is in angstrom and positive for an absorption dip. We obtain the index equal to 0.8 angstrom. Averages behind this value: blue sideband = 24.9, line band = 31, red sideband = 35.3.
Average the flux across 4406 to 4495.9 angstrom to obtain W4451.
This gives 30.9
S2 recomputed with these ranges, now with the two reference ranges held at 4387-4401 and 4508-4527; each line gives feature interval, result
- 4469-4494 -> -2.6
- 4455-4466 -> 0.7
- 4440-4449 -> -1.1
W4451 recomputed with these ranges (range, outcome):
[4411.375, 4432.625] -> 28.3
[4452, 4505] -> 33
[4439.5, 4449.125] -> 32.4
